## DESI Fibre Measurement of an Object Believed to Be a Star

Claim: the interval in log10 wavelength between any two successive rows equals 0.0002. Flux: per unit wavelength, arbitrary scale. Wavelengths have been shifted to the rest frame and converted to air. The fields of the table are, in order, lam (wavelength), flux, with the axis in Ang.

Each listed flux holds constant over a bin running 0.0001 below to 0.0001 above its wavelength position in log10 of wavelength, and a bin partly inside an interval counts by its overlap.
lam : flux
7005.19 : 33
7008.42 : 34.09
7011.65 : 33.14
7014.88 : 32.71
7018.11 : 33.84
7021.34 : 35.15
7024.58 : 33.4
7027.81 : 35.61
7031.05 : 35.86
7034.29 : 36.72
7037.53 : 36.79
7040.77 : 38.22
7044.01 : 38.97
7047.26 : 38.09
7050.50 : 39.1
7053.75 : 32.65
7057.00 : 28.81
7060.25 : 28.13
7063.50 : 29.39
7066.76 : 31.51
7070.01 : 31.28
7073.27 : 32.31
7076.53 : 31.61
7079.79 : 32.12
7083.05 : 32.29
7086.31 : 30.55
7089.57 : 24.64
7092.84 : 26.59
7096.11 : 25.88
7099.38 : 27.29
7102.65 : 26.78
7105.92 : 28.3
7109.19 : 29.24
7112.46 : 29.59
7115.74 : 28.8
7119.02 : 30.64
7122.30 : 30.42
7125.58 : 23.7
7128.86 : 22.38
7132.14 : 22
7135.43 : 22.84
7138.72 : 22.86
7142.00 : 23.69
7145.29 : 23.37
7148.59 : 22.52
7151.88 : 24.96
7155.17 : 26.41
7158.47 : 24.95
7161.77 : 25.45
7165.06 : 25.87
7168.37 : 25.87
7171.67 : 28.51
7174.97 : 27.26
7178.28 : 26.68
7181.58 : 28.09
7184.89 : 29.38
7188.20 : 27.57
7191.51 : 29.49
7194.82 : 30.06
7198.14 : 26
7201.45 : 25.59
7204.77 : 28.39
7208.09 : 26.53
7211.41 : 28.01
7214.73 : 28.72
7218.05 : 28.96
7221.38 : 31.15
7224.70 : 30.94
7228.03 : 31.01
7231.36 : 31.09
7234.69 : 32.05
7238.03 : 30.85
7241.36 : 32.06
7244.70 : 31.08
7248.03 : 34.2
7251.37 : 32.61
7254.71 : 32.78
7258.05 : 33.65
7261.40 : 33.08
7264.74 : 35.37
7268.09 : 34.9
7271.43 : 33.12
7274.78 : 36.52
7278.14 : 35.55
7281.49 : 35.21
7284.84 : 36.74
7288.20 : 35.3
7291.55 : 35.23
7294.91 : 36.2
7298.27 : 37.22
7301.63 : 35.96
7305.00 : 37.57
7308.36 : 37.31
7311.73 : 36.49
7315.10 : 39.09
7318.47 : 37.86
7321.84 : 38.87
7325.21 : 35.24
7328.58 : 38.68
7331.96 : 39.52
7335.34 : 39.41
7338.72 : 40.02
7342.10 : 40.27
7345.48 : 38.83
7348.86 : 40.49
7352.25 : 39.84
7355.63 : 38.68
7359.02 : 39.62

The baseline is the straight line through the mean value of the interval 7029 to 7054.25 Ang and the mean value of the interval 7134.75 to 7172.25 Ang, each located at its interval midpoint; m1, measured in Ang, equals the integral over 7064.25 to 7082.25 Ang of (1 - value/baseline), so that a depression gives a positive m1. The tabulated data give 1.07 Ang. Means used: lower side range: 37.2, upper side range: 24.7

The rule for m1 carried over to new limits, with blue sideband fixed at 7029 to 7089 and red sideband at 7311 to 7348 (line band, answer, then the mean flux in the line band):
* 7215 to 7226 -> 1.9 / 30.1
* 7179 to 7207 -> 6.2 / 28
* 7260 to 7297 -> 2.4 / 35.2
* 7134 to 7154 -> 6.6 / 23.5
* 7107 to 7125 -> 2.7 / 29.3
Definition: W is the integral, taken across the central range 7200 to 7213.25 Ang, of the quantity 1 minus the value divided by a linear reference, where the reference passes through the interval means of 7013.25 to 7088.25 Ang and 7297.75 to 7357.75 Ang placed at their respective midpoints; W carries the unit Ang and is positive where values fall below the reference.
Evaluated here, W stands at 3.3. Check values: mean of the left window 33.7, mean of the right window 38.4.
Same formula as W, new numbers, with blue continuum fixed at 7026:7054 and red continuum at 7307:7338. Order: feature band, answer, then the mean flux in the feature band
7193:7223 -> 7.6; 28.2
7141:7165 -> 8.3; 24.6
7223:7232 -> 1.6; 31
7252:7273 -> 2.3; 33.8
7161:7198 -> 9.8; 27.6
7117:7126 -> 2.0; 28.9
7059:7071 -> 2.3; 30.1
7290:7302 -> 0.6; 36.2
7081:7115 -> 8.3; 28.2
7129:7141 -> 4.8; 22.6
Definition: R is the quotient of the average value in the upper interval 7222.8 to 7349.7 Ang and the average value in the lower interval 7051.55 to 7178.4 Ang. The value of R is 1.3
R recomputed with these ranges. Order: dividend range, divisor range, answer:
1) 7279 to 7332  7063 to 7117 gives 1.26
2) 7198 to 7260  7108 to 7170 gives 1.19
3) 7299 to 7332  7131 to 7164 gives 1.57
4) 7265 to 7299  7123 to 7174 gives 1.45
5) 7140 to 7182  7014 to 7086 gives 0.76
